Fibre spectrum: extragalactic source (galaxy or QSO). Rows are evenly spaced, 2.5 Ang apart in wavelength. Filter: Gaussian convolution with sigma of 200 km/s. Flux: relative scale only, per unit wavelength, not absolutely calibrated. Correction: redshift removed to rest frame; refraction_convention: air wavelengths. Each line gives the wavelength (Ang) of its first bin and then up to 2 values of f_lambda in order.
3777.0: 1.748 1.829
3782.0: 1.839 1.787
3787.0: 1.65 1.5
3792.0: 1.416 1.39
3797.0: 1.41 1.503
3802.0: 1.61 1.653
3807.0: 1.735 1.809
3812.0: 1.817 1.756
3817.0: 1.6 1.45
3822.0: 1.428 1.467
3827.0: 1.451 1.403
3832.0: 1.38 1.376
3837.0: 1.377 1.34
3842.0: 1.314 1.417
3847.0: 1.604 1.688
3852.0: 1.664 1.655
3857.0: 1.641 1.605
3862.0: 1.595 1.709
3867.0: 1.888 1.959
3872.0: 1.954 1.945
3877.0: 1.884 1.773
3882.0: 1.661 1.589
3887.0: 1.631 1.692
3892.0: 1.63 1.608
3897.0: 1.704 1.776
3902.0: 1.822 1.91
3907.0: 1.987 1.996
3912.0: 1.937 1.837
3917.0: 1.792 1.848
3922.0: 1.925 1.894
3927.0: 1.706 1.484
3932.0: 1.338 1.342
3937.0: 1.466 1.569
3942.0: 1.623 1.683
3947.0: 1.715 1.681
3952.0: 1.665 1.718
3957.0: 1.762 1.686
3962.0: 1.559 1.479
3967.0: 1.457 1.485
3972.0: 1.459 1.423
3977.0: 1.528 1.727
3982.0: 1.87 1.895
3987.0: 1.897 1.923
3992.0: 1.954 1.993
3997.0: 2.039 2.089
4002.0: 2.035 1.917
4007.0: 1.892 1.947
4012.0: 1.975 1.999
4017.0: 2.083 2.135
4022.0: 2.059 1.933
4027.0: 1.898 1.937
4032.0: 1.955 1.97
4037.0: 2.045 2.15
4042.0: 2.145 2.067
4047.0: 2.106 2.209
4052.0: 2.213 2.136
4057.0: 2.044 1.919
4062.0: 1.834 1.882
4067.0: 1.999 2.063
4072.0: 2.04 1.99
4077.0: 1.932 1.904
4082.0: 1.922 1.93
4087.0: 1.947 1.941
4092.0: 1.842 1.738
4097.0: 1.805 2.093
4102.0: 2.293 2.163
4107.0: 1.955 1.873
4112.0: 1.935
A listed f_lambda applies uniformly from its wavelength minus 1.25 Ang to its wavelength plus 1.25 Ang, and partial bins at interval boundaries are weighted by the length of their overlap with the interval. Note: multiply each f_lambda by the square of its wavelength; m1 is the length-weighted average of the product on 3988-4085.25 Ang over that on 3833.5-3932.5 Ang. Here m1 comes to 1.3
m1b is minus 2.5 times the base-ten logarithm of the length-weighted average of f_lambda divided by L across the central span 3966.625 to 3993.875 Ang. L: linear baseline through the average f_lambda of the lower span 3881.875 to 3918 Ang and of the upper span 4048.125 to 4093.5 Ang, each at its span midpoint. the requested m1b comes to 0.10 mag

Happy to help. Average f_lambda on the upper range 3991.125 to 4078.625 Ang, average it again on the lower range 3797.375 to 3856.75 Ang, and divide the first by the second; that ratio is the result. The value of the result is 1.31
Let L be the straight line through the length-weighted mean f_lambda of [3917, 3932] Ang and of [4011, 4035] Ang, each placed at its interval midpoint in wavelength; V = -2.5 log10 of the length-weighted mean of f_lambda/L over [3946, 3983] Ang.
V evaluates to 0.144 mag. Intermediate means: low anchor 1.74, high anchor 2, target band 1.61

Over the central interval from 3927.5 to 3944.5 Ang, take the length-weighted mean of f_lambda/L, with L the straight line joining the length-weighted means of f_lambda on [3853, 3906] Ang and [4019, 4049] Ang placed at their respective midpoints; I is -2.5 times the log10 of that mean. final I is 0.23 mag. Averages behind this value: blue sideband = 1.75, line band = 1.5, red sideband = 2.04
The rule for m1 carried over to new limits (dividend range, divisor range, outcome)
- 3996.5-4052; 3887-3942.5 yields 1.25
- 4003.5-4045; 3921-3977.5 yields 1.31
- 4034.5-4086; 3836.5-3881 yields 1.34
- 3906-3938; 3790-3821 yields 1.16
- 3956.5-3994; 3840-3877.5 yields 1.05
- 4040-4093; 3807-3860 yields 1.47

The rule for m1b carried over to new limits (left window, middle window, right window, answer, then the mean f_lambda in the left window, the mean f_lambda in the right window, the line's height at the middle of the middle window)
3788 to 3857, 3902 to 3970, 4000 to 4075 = 0.058 mag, 1.53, 2.02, 1.79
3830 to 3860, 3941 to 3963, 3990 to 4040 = 0.083 mag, 1.5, 2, 1.81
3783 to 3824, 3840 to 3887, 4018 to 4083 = 0.006 mag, 1.59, 2.02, 1.7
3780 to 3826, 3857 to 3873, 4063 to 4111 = -0.056 mag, 1.6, 1.96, 1.68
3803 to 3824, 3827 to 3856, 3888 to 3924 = 0.155 mag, 1.65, 1.82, 1.7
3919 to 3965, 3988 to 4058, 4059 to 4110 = -0.119 mag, 1.64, 1.96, 1.82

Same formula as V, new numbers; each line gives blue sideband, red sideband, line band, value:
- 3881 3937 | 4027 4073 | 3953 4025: 0.05 mag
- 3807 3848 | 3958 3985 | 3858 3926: -0.16 mag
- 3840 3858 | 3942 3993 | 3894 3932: -0.12 mag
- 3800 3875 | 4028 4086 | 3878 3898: 0.02 mag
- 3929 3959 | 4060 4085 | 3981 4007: -0.13 mag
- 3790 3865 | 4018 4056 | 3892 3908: -0.04 mag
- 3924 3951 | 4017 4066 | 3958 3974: 0.13 mag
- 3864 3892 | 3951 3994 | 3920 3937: 0.08 mag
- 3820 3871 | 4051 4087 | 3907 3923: -0.13 mag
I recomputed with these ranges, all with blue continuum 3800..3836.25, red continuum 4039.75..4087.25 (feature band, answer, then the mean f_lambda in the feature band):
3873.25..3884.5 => -0.07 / 1.79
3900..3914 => -0.11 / 1.92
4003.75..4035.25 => -0.02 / 1.98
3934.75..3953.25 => 0.12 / 1.61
